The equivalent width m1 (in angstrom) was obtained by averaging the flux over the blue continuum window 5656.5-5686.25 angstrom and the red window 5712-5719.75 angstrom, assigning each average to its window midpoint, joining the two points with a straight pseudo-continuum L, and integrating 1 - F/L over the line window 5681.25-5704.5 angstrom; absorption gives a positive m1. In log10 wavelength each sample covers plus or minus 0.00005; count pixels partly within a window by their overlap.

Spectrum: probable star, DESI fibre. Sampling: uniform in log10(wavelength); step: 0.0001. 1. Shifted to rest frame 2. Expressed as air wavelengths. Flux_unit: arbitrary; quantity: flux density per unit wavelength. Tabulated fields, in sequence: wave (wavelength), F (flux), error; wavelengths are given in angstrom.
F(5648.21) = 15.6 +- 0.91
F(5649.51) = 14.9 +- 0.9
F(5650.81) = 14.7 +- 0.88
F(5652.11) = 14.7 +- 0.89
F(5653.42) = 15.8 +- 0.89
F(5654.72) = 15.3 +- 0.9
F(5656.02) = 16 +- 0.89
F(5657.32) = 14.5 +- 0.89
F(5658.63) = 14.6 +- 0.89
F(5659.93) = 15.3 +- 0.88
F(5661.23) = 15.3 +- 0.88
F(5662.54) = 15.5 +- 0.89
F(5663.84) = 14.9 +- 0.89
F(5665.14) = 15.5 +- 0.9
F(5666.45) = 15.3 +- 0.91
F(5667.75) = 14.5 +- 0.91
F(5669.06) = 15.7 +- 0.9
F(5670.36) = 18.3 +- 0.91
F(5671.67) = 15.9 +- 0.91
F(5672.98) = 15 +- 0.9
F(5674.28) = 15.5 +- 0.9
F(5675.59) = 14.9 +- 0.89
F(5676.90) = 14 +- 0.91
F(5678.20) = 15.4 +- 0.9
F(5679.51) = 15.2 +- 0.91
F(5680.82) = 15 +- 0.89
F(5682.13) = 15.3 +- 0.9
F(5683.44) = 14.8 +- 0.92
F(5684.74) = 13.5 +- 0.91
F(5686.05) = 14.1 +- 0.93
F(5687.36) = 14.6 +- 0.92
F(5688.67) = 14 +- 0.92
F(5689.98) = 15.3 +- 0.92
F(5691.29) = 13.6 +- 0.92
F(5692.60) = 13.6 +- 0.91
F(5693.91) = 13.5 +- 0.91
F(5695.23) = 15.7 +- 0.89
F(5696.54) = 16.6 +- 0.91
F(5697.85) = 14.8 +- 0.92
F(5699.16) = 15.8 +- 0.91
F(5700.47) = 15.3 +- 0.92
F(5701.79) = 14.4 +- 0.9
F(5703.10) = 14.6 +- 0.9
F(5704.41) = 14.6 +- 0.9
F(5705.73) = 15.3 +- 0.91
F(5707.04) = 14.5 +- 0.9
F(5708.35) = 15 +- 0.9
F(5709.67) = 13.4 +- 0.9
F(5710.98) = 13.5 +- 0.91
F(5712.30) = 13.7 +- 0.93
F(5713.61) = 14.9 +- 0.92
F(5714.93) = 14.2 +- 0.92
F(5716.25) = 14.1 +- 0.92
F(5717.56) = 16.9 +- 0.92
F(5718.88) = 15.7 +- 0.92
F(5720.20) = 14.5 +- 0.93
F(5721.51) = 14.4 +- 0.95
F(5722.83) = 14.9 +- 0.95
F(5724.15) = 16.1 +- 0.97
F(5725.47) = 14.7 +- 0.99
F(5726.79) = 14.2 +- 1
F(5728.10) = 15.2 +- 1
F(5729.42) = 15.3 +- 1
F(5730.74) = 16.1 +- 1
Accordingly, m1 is 0.6 angstrom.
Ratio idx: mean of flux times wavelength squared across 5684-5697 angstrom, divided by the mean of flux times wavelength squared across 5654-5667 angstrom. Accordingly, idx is 1.0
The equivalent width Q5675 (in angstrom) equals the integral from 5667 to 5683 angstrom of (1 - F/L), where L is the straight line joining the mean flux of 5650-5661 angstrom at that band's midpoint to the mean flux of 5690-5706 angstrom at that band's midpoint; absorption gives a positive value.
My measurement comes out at -0.43 angstrom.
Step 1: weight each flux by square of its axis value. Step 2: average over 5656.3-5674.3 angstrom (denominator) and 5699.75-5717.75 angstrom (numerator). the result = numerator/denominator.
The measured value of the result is 0.96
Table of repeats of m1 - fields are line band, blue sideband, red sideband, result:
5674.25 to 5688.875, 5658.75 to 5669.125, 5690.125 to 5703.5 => 0.30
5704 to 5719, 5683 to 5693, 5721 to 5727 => 0.05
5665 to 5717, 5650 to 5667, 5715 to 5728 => 0.97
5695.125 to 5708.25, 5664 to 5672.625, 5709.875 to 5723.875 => -0.09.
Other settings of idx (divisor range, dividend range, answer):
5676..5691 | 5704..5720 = 1.01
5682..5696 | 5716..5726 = 1.07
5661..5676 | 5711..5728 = 0.97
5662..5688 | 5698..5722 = 0.98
